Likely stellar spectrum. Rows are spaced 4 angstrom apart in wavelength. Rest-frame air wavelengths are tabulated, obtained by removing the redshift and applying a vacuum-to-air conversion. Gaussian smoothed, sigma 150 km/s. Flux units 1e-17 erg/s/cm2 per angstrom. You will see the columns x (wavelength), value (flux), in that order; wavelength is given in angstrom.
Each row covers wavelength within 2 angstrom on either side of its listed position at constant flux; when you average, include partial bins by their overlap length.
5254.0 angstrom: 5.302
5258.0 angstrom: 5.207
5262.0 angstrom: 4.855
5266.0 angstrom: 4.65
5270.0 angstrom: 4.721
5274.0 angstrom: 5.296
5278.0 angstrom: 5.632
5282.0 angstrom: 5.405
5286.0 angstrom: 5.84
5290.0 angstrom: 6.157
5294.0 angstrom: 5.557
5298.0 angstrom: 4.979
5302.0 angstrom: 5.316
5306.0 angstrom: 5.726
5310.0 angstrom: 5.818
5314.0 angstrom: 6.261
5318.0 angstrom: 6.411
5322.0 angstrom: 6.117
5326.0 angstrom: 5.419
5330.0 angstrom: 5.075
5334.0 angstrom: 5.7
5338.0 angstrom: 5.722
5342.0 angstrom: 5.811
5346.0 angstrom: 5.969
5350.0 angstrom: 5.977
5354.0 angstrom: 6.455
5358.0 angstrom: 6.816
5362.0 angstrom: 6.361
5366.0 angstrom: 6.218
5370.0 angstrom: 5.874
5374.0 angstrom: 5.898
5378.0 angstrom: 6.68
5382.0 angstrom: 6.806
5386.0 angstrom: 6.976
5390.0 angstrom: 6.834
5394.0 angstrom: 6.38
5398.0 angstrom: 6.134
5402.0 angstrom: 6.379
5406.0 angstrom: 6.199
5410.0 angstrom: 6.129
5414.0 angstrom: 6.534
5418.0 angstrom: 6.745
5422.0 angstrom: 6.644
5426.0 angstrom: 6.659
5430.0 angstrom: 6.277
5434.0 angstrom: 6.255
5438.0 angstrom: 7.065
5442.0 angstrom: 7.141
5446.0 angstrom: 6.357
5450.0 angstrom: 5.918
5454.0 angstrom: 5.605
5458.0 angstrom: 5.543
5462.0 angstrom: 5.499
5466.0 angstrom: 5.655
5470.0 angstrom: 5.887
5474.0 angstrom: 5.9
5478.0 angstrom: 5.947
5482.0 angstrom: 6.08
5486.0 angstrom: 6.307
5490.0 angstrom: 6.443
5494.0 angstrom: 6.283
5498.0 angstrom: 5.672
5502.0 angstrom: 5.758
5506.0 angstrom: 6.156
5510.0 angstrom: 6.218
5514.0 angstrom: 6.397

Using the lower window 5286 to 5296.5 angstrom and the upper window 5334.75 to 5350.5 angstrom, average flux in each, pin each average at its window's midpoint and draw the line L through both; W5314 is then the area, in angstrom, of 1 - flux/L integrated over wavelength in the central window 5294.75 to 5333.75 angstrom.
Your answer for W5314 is 1.0 angstrom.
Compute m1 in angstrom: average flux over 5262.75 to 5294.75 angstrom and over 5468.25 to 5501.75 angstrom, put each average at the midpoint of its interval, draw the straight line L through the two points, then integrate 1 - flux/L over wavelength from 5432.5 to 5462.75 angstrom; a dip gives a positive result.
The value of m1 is -1.4 angstrom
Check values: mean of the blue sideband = 5.38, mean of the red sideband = 6.05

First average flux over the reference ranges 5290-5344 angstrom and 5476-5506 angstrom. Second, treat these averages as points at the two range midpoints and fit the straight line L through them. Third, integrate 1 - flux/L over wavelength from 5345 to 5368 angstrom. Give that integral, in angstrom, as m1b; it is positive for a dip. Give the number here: -2.09 angstrom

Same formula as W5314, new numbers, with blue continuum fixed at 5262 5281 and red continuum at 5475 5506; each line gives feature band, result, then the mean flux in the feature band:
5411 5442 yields -4.5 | 6.62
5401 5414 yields -1.3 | 6.27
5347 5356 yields -1.2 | 6.19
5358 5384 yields -3.9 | 6.35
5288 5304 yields -1.0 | 5.5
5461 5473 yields 0.5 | 5.71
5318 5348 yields -2.2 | 5.74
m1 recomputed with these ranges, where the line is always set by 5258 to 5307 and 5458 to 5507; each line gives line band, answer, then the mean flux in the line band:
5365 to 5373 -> -0.6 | 6.01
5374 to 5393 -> -3.6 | 6.7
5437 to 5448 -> -1.9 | 6.84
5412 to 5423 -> -1.7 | 6.64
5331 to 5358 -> -2.2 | 5.97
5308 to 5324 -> -2.1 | 6.15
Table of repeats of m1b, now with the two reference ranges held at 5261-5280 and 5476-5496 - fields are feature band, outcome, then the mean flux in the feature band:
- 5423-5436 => -1.13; 6.42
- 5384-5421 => -4.67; 6.48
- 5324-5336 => -0.08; 5.4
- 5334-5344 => -0.63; 5.75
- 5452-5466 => 1.16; 5.56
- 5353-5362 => -1.76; 6.59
